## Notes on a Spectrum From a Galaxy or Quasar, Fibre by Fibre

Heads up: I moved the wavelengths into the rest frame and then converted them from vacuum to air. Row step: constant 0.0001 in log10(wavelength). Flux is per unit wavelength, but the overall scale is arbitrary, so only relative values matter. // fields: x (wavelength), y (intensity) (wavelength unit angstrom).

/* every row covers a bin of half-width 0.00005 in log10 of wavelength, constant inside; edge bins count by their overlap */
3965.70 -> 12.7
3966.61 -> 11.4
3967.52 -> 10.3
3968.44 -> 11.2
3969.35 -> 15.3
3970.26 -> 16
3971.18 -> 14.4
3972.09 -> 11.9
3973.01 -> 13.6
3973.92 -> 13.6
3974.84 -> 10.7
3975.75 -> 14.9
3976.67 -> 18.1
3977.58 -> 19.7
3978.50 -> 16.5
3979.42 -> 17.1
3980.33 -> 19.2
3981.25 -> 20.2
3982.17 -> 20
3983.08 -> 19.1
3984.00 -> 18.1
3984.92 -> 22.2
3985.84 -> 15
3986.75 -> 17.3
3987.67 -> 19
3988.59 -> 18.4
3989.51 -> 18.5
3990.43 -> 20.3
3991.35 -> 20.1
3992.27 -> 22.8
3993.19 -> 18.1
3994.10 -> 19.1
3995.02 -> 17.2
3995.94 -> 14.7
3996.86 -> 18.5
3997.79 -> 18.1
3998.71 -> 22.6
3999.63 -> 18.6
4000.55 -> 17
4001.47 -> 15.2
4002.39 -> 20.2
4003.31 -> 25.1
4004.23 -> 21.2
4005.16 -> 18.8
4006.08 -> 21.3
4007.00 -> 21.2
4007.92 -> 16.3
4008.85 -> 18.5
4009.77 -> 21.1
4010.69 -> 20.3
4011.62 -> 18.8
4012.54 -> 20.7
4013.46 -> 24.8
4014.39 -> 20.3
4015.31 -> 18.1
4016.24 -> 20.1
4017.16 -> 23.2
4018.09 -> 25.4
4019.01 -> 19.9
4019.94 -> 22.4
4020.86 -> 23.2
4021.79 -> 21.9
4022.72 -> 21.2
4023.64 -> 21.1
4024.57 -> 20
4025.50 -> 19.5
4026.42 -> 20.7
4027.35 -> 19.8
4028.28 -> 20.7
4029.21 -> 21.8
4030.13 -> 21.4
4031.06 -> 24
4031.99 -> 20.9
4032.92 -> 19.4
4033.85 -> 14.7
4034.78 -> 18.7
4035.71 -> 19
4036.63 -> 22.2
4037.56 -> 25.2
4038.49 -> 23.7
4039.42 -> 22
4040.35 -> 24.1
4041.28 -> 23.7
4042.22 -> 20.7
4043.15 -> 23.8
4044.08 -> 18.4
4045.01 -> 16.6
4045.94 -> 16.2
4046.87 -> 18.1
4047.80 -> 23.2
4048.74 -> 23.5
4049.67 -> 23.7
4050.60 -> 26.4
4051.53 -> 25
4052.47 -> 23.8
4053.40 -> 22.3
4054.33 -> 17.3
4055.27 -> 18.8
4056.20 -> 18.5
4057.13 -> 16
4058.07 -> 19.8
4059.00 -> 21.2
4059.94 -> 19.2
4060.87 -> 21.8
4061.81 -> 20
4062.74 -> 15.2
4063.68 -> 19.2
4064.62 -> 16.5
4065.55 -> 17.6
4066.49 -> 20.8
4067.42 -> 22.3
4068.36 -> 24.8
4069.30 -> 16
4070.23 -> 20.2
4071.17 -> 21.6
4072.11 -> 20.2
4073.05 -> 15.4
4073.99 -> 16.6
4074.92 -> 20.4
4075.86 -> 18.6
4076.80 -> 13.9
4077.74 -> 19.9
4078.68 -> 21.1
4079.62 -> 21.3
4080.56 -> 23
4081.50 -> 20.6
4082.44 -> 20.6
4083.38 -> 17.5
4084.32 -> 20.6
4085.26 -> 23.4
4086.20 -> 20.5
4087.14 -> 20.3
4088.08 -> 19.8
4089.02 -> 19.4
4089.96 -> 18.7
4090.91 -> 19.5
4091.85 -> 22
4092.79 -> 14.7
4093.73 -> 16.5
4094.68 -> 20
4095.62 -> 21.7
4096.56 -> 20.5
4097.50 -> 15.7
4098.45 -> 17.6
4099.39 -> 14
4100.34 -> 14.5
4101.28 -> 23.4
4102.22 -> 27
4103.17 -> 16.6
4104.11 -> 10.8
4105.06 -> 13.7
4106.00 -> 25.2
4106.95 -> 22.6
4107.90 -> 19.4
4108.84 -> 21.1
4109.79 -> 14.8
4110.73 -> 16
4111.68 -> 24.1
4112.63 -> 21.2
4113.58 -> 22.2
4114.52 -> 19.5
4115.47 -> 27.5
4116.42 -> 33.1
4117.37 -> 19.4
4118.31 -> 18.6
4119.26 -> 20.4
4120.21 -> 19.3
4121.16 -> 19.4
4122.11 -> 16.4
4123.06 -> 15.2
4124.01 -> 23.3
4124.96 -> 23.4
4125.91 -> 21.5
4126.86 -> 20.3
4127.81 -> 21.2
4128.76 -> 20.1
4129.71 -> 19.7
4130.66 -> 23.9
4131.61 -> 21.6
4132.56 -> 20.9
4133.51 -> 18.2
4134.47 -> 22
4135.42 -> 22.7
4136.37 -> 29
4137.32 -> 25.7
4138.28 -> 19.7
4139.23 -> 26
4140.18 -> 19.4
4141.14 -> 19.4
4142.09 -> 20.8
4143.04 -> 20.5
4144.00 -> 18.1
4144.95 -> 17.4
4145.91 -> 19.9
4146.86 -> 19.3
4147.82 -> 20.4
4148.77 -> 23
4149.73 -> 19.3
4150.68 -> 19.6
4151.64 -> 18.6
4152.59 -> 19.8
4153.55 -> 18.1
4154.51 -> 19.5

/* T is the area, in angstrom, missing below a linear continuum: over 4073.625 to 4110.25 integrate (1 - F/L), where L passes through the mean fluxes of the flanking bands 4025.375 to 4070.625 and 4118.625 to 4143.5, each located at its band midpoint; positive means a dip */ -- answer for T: 3.0 angstrom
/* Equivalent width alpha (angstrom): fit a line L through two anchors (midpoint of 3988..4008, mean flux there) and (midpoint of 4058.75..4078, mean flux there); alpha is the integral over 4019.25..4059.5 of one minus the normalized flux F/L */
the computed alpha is -3.9 angstrom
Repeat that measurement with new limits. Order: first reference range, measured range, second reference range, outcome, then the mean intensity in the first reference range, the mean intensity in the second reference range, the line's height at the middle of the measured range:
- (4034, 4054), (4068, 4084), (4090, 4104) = 0.31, 21.8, 18.6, 19.9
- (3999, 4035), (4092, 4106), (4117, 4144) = 1.91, 20.5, 21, 20.8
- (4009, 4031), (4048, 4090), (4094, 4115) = -0.23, 21.2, 19.1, 20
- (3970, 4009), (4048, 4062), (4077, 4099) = -1.51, 18.1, 19.7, 19.2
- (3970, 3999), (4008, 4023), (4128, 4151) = -2.27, 17.6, 21.1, 18.3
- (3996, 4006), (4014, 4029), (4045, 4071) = -1.08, 19.4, 20.2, 19.7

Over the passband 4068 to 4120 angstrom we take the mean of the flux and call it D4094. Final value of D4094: 19.8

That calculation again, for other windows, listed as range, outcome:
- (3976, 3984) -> 18.6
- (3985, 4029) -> 20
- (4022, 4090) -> 20.3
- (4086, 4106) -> 18.6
